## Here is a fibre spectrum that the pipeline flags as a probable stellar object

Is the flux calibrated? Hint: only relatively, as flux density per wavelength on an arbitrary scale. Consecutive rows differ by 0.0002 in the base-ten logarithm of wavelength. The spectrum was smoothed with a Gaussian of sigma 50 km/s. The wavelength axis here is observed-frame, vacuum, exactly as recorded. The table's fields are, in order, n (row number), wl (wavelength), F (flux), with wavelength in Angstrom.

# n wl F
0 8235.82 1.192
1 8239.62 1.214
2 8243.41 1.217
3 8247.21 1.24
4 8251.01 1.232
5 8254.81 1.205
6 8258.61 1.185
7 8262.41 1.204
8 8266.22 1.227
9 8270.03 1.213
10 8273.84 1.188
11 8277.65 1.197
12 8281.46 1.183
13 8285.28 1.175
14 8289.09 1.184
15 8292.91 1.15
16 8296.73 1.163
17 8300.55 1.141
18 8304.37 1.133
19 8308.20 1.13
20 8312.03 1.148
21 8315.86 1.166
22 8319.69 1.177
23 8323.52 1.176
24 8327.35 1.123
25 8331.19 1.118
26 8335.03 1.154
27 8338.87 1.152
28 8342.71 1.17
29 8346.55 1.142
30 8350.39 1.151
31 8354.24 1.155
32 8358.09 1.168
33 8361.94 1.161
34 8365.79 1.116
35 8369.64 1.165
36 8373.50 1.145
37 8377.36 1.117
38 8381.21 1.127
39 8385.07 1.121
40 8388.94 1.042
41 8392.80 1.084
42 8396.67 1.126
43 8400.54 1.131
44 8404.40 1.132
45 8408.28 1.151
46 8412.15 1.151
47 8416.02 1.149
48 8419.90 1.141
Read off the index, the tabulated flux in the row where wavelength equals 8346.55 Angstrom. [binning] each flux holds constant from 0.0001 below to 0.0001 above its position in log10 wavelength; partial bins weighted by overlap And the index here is 1.142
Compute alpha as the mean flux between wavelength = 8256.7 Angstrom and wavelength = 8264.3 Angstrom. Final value 1.2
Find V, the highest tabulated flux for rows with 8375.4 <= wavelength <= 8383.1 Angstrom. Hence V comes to 1.127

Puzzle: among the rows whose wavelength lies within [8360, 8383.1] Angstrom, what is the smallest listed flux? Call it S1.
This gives 1.116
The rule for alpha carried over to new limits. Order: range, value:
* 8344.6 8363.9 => 1.16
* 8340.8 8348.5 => 1.16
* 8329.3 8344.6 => 1.15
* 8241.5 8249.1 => 1.23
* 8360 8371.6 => 1.15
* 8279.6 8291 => 1.18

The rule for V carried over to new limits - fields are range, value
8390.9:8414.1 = 1.151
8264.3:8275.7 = 1.227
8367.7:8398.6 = 1.165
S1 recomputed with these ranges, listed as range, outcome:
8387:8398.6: 1.042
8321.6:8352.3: 1.118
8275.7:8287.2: 1.175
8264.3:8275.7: 1.188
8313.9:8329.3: 1.123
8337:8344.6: 1.152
